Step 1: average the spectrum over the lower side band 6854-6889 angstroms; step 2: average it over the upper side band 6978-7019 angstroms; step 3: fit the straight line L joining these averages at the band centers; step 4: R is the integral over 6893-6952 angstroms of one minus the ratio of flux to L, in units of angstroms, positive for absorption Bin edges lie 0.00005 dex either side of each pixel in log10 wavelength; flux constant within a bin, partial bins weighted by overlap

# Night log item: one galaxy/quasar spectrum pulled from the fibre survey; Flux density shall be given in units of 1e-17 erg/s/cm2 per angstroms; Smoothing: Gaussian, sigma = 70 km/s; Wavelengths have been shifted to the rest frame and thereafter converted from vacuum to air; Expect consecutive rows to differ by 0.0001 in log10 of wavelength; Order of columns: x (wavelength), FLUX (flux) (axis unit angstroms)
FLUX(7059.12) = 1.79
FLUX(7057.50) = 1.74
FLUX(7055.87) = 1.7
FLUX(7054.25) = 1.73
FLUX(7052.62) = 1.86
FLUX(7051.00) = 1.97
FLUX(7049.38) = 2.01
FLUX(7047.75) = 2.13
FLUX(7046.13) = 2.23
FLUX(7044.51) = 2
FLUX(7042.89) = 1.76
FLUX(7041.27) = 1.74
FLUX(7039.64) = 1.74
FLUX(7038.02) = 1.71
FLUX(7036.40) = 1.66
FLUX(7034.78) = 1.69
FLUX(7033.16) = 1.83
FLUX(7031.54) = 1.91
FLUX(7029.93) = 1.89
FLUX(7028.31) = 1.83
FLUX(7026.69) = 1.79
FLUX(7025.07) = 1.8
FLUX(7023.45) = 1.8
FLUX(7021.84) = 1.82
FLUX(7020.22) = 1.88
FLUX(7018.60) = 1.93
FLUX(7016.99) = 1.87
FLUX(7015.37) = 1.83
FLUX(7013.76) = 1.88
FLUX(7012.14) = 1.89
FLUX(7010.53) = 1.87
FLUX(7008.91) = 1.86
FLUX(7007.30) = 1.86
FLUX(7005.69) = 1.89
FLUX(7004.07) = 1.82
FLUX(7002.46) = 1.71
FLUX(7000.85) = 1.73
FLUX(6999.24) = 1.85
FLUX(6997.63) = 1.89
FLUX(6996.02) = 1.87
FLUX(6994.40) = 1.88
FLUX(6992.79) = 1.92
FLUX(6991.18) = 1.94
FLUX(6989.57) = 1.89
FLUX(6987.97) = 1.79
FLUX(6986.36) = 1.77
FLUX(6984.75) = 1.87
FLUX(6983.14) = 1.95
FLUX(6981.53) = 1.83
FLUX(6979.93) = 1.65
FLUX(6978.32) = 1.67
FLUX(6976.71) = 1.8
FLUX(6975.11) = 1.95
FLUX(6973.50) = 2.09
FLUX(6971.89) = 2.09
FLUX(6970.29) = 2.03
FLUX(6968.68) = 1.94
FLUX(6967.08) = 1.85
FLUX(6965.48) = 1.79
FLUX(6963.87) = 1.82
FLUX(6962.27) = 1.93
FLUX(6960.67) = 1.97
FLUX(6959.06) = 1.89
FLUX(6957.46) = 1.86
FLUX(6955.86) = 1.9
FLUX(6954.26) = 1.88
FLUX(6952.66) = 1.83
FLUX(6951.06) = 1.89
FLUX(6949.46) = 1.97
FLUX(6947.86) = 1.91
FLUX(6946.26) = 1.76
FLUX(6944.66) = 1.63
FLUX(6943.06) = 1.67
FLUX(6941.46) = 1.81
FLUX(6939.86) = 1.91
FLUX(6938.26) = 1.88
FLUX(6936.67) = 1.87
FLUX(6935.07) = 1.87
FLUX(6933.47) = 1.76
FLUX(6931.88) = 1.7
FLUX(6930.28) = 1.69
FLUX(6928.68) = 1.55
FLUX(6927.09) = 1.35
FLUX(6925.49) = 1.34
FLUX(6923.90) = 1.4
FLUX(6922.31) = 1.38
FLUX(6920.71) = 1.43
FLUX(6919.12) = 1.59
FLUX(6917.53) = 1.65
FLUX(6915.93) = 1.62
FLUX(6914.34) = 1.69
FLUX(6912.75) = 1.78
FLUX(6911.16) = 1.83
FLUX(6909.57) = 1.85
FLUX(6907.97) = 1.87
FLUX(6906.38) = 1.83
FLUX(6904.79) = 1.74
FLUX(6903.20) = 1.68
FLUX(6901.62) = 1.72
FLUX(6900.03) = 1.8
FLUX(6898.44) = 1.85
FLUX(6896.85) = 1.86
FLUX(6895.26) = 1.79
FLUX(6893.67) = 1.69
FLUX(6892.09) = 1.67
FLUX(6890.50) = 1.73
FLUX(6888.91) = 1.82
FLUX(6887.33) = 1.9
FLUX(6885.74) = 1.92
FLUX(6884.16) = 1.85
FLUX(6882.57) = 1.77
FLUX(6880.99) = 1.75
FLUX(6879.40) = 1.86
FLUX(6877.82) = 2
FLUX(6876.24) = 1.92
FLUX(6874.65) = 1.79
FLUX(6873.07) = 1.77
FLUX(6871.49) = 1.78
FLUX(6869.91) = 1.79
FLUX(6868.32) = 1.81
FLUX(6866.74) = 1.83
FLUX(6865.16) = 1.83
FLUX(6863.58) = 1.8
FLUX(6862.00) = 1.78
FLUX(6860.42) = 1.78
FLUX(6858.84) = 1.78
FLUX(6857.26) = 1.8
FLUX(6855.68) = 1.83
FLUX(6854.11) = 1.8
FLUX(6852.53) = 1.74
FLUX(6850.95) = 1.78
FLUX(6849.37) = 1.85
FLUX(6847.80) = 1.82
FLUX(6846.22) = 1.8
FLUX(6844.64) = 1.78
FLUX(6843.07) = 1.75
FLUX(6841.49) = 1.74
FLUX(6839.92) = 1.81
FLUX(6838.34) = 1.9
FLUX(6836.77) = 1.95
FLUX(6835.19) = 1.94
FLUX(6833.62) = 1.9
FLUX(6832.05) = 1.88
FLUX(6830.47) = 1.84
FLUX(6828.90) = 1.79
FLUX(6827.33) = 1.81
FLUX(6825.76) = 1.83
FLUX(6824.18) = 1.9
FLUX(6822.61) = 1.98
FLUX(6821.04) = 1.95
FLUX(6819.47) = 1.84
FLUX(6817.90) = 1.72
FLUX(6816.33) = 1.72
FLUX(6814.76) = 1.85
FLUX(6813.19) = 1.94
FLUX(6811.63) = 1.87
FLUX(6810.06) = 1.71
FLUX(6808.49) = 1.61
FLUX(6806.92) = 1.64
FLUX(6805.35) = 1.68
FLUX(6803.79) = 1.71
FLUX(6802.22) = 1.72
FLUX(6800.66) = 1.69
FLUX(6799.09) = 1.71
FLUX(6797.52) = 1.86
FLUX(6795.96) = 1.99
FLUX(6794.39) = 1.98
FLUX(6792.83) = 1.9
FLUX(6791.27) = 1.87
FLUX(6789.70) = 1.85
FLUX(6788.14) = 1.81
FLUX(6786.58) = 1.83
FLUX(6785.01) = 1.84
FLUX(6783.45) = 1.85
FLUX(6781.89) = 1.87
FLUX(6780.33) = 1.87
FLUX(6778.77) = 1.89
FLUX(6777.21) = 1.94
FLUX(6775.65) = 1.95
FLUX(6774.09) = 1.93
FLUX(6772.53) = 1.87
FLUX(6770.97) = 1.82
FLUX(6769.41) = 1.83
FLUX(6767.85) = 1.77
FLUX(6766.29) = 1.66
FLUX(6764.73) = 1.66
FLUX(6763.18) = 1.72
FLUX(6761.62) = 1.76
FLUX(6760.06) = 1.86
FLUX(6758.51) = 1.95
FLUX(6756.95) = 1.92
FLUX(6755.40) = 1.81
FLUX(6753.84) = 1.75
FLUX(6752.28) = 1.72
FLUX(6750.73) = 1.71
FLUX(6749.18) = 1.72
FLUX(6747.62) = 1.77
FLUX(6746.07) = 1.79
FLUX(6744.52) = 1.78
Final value 3.7 angstroms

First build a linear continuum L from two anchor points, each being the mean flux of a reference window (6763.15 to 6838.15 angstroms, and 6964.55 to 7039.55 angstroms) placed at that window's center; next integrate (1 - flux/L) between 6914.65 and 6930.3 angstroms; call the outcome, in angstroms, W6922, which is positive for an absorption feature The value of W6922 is 2.9 angstroms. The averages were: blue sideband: 1.83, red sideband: 1.85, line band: 1.5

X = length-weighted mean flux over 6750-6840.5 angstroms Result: 1.83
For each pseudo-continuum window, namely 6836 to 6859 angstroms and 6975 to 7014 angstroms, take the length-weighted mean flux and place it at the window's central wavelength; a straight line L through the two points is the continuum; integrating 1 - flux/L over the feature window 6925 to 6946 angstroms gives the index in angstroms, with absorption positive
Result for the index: 1.4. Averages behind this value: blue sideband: 1.81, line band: 1.7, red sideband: 1.84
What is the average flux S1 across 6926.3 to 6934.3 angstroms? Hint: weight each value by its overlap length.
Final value 1.61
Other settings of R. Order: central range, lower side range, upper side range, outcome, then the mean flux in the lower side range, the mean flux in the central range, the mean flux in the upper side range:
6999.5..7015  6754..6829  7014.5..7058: 0.1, 1.82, 1.84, 1.85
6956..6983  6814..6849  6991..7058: -0.6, 1.84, 1.89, 1.85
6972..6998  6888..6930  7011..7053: -1.1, 1.67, 1.87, 1.86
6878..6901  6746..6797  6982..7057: 0.4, 1.83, 1.81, 1.85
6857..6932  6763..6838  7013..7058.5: 4.1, 1.83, 1.74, 1.85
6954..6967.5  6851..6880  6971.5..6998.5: -0.1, 1.82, 1.88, 1.87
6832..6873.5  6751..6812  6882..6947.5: -1.2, 1.81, 1.81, 1.72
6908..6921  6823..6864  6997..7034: 0.9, 1.82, 1.7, 1.84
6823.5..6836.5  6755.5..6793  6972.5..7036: -0.2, 1.84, 1.86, 1.85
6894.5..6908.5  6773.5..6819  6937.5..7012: 0.4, 1.82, 1.79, 1.86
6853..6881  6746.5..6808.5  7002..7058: 0.1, 1.81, 1.82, 1.85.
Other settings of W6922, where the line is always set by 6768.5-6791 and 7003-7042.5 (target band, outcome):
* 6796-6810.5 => 1.1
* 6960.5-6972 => -0.5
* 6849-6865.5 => 0.5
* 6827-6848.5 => 0.2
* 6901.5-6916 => 0.6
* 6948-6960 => -0.4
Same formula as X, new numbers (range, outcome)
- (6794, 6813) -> 1.77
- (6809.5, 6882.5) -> 1.83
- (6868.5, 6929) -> 1.73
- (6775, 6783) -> 1.9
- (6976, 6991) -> 1.81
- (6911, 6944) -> 1.65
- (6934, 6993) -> 1.87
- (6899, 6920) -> 1.74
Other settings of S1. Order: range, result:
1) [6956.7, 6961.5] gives 1.91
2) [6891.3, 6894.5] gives 1.68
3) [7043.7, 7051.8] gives 2.07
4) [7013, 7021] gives 1.88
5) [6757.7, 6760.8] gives 1.91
